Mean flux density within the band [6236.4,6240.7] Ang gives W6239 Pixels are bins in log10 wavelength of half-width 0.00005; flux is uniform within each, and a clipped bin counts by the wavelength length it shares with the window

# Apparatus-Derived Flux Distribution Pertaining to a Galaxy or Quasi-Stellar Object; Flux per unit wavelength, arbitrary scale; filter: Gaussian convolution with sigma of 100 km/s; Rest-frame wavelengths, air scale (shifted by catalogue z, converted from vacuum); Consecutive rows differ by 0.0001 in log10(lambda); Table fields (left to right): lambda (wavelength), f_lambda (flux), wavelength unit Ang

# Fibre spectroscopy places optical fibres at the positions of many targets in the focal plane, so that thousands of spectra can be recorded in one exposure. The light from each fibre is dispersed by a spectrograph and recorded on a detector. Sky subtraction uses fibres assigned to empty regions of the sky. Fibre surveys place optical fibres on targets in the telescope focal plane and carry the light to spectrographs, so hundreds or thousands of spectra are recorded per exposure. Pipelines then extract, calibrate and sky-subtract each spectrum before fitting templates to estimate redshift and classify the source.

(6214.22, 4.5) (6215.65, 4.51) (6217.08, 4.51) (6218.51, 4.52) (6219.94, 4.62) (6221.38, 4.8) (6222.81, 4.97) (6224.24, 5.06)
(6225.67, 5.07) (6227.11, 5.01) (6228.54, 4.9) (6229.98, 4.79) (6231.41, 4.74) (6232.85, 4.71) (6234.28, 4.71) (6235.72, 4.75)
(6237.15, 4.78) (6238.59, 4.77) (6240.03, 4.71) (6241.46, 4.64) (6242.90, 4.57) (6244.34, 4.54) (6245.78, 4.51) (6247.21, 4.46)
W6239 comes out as 4.75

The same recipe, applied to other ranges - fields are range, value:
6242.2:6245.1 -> 4.55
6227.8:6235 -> 4.77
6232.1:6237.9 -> 4.74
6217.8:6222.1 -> 4.64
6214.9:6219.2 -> 4.52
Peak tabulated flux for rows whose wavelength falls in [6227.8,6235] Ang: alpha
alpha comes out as 4.9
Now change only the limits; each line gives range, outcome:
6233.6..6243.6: 4.78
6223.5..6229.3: 5.07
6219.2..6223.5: 4.97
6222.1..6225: 5.06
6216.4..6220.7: 4.62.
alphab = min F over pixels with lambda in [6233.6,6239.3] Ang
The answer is 4.71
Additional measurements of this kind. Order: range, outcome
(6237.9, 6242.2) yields 4.64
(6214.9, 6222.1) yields 4.51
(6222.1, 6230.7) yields 4.79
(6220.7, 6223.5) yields 4.8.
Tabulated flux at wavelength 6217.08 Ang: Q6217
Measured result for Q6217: 4.51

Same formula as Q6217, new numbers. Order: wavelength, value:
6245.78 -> 4.51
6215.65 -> 4.51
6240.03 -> 4.71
